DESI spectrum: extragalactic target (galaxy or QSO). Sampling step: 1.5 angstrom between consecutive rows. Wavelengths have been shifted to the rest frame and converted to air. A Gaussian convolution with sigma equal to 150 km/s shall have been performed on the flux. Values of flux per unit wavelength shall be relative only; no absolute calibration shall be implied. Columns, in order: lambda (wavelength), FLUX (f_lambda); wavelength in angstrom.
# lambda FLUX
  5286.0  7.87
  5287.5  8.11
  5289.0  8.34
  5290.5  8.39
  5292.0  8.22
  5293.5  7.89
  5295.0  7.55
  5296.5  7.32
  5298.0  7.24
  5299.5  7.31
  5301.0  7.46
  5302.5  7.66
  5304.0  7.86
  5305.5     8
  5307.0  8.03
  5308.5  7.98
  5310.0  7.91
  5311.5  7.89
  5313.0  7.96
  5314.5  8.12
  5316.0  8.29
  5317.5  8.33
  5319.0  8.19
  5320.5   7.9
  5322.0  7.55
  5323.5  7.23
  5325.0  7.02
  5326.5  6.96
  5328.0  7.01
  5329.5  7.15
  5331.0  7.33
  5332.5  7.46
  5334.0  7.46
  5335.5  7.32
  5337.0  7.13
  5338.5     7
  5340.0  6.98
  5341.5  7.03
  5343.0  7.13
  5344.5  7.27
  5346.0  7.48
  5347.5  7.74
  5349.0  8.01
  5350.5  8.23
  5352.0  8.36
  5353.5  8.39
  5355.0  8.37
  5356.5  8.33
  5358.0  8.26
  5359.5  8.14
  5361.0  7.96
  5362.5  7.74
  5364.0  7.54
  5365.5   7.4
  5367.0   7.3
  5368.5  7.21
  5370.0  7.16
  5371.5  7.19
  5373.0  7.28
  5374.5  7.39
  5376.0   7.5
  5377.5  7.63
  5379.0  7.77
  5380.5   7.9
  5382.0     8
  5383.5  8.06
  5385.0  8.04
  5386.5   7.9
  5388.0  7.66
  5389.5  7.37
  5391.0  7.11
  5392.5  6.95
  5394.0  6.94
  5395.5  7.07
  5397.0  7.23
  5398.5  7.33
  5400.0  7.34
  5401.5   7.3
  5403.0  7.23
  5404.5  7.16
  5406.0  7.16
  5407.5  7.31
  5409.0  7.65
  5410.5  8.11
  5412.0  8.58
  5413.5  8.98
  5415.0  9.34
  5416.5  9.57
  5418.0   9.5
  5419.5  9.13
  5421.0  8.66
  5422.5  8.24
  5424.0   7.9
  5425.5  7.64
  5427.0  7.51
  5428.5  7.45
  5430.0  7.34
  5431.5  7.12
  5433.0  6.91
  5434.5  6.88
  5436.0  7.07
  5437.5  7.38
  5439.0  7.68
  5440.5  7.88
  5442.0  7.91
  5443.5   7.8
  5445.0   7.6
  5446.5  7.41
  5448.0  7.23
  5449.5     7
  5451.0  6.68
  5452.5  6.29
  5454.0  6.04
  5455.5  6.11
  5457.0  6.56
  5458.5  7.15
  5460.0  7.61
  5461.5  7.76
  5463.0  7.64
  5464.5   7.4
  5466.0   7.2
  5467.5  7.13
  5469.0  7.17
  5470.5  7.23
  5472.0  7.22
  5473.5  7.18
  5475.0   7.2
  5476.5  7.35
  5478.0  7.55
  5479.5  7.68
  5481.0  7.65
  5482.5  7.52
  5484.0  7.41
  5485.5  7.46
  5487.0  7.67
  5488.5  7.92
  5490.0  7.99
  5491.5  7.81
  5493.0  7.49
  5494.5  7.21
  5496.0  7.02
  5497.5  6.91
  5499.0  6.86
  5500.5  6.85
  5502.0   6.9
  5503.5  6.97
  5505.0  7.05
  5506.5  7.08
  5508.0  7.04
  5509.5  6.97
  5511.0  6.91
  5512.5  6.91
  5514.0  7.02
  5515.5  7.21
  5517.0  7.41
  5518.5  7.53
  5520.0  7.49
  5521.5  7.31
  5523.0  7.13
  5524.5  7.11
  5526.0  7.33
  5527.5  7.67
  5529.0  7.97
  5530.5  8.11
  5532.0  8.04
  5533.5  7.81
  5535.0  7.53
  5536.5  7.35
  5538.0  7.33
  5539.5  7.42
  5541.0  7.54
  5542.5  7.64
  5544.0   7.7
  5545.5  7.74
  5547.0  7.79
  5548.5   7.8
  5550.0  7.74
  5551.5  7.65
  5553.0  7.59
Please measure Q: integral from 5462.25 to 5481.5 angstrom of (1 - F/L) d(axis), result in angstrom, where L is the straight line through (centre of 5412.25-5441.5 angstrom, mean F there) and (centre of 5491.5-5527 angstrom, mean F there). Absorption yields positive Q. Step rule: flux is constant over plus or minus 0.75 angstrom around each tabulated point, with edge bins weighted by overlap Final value 0.5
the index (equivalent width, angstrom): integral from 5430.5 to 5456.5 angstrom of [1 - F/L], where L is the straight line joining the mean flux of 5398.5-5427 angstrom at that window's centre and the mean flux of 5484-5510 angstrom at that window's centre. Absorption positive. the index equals 2.3 angstrom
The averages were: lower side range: 8.12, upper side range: 7.25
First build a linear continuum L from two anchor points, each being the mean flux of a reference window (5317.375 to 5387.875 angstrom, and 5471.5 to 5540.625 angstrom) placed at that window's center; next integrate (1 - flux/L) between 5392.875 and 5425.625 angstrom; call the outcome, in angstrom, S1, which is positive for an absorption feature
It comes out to -2.0 angstrom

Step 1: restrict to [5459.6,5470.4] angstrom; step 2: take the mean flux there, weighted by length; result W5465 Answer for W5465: 7.4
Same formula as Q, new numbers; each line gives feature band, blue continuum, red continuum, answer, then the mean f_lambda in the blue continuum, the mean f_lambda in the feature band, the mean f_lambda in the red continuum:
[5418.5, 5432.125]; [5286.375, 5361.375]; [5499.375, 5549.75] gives -0.7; 7.72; 7.92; 7.38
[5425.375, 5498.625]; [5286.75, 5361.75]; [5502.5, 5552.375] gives 2.2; 7.72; 7.3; 7.43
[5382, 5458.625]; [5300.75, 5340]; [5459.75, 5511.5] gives -1.4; 7.61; 7.57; 7.31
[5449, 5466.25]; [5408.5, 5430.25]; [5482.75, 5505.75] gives 2.0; 8.41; 6.95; 7.31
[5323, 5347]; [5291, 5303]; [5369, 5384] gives 1.3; 7.6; 7.19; 7.57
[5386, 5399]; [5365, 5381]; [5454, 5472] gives 0.2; 7.42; 7.27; 7.13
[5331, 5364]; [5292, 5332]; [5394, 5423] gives 0.4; 7.67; 7.69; 8.02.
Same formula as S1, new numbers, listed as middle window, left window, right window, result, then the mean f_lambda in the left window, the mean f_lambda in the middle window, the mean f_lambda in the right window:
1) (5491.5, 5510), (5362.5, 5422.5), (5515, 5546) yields 1.3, 7.75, 7.06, 7.54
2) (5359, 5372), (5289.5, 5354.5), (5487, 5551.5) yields 0.1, 7.65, 7.51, 7.4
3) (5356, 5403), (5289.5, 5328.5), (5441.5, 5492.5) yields 0.1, 7.75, 7.54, 7.31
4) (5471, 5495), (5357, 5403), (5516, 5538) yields 0.1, 7.52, 7.52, 7.54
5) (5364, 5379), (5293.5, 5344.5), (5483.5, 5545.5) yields 0.2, 7.54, 7.37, 7.37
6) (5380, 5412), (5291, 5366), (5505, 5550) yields 0.5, 7.69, 7.49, 7.44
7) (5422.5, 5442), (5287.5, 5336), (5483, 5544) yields 0.1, 7.71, 7.45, 7.36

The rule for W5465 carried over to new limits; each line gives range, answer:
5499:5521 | 7.09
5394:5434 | 7.85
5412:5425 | 8.87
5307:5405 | 7.58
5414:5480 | 7.51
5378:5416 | 7.67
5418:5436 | 7.76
